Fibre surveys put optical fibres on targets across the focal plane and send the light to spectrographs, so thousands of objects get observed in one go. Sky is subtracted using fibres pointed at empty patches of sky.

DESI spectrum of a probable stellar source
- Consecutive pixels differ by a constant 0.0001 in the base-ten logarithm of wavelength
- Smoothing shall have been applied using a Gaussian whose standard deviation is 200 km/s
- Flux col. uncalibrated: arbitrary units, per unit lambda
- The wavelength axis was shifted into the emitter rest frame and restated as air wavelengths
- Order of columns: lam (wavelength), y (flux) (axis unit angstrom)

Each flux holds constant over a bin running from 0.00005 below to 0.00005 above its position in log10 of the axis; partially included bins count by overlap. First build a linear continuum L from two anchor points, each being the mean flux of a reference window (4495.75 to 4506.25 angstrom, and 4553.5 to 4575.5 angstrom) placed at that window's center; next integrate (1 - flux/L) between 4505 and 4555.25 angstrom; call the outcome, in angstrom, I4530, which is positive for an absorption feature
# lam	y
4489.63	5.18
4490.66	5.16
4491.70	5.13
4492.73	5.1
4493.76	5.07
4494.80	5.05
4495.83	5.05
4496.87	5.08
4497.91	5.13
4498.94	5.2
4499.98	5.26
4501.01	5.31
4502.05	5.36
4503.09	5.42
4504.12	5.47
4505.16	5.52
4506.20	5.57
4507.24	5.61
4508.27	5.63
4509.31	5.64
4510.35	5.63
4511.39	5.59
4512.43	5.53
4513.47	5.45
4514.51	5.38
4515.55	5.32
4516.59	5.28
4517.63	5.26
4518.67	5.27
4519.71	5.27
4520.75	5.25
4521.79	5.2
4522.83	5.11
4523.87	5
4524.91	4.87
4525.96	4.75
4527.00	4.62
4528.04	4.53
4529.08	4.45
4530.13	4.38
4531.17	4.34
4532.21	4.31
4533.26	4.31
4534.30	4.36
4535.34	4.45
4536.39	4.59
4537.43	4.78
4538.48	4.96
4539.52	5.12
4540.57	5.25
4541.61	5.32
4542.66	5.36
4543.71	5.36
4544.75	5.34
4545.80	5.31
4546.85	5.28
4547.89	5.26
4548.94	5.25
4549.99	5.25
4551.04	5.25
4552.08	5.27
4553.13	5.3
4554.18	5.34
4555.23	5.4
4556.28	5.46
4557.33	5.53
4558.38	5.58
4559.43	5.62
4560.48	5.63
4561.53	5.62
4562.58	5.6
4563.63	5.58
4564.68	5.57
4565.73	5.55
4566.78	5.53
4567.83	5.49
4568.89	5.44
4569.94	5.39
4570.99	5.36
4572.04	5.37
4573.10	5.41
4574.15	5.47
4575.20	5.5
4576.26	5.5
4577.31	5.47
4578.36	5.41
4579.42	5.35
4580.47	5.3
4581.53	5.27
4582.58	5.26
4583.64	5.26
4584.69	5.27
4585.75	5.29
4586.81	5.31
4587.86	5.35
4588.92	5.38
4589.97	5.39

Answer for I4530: 2.57 angstrom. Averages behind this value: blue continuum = 5.3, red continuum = 5.5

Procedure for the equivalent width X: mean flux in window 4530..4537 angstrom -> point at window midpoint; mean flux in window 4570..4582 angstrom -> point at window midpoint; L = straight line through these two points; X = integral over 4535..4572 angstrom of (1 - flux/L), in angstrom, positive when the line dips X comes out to -3.51 angstrom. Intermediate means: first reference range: 4.4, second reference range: 5.4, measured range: 5.33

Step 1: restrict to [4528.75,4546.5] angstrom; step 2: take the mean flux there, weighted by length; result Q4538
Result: 4.83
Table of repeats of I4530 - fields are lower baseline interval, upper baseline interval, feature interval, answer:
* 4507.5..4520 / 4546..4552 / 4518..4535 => 2.0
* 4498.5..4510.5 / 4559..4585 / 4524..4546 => 2.7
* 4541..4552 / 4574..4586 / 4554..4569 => -0.6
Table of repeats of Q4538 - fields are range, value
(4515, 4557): 5.02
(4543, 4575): 5.43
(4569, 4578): 5.44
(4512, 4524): 5.29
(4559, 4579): 5.5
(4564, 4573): 5.46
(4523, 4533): 4.59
